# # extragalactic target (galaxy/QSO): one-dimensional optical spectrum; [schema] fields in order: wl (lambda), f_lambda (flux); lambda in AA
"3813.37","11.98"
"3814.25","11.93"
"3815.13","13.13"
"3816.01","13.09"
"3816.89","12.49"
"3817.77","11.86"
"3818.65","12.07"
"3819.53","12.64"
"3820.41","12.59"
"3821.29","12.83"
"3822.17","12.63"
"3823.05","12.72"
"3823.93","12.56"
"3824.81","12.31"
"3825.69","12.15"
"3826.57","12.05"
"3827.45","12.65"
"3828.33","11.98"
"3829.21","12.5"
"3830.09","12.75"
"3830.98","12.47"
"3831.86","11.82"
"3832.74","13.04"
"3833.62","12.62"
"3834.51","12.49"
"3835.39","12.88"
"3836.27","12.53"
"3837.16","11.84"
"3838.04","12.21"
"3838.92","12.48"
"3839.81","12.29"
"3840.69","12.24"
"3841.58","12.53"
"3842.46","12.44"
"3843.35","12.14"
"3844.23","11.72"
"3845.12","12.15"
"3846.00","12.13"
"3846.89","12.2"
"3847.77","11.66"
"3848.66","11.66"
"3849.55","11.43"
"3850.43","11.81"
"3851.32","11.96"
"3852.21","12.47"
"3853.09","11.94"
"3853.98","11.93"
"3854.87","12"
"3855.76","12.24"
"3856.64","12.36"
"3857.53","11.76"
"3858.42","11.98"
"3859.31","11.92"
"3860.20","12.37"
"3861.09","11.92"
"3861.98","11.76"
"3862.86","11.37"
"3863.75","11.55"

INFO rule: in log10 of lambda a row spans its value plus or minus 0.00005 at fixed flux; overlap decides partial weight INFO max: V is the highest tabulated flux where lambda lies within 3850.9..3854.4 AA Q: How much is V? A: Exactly 12.47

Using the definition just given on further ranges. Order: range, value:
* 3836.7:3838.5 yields 12.21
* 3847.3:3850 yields 11.66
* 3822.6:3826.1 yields 12.72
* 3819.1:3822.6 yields 12.83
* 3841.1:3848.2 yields 12.53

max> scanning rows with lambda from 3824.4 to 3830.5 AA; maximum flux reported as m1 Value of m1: 12.75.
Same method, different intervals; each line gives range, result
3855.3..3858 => 12.36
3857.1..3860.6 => 12.37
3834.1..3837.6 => 12.88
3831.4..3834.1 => 13.04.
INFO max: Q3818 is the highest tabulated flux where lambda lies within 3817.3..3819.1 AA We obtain 12.07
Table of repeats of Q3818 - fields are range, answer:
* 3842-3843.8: 12.44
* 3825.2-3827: 12.15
